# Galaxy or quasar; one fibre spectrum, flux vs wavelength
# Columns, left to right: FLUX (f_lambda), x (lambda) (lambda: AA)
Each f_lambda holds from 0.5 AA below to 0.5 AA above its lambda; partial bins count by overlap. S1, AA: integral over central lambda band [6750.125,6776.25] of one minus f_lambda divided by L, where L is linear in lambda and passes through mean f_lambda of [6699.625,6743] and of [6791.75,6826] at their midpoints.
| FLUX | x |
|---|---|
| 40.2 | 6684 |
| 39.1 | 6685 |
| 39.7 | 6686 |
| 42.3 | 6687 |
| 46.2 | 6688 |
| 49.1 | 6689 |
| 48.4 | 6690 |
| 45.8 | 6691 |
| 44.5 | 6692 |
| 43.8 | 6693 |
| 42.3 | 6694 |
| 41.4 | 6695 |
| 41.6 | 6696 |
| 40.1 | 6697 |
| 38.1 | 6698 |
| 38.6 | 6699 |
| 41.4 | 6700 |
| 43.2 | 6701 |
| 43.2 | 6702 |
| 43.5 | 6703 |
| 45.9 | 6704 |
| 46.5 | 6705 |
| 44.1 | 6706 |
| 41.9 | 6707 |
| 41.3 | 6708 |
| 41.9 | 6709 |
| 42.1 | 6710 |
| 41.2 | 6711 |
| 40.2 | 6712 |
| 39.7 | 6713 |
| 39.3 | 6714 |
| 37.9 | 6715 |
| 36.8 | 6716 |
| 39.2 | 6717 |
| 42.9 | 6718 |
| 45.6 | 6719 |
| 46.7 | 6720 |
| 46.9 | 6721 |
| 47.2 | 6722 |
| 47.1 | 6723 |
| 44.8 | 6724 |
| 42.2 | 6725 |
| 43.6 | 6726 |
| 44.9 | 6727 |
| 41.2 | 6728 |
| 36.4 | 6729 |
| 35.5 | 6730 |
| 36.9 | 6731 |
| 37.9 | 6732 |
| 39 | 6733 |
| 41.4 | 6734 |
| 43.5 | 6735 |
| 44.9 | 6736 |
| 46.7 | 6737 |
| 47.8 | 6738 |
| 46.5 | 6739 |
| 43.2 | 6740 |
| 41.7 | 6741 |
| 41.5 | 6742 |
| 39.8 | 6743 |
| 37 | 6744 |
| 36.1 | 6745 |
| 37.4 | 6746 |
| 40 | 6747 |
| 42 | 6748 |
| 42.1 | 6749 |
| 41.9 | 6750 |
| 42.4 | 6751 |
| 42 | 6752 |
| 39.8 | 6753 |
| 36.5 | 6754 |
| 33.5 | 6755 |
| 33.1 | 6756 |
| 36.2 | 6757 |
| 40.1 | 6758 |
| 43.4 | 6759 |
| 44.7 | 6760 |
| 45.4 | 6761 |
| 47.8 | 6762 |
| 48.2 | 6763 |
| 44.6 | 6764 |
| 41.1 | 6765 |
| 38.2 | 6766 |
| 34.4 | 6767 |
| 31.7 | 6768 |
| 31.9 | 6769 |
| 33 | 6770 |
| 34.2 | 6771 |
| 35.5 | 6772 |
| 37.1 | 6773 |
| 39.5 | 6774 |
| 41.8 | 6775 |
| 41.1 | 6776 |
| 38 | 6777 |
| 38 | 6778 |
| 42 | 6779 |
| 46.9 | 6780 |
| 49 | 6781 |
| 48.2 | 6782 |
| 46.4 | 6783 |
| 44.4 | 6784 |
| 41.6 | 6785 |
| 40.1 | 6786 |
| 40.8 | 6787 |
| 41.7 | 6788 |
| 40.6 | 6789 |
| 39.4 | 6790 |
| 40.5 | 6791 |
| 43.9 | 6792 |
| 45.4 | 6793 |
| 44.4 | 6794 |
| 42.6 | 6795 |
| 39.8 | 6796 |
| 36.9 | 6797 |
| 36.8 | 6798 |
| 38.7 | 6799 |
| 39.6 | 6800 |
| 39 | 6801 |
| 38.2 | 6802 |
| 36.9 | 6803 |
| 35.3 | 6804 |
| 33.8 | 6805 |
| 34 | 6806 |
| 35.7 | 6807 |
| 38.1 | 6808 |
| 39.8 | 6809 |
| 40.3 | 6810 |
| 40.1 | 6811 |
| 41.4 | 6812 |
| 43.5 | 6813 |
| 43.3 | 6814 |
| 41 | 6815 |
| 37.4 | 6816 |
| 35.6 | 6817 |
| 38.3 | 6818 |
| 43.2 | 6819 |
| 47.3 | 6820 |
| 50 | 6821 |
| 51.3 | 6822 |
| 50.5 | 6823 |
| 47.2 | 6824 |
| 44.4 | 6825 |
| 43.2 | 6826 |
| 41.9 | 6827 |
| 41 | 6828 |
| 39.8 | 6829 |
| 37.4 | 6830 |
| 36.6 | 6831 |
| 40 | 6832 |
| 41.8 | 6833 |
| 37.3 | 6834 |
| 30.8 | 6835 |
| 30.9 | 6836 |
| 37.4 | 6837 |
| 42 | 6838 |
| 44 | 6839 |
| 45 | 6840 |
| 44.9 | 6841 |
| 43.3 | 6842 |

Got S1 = 1.6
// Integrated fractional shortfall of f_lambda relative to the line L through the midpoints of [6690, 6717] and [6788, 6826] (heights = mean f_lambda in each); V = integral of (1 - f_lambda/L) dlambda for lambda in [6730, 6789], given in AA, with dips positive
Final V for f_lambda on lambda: 1.0 AA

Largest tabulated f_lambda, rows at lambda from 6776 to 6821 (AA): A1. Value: 50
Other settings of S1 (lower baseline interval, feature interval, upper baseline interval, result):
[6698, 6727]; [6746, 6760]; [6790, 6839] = 0.7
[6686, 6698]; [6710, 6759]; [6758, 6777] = 0.4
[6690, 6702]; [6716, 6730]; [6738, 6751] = -0.5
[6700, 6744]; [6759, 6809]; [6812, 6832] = 2.8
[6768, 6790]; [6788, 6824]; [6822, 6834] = 0.6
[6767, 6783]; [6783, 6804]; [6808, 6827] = 0.2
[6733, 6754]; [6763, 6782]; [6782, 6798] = 1.2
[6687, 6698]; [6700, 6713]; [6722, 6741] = 0.2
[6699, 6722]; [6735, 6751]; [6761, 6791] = -0.2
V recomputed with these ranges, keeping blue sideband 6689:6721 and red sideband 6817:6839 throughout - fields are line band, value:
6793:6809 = 1.3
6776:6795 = -0.5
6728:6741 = 0.2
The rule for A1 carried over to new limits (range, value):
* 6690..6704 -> 48.4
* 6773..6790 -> 49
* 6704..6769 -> 48.2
